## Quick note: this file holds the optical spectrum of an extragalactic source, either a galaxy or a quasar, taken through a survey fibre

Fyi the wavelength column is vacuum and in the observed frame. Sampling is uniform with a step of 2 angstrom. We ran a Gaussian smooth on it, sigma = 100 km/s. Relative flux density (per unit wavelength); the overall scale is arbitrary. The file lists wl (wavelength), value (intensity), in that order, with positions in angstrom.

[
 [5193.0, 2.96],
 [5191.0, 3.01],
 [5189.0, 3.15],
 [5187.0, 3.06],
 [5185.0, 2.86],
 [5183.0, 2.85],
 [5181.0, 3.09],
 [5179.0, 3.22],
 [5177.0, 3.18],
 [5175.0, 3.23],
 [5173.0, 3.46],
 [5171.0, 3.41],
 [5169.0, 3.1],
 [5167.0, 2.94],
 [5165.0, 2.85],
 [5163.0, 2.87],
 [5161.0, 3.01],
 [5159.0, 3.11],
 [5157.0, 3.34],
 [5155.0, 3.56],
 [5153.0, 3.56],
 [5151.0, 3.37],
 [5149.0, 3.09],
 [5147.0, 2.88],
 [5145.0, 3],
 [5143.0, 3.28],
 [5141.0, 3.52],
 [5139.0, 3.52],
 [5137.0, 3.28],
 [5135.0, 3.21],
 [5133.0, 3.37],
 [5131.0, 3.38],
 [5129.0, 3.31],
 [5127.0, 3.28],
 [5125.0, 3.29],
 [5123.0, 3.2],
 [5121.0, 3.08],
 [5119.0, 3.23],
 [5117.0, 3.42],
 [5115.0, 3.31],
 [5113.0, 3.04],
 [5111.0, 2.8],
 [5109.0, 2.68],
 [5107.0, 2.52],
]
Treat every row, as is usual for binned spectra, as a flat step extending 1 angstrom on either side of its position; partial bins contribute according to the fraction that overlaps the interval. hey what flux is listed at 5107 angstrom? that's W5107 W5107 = 2.52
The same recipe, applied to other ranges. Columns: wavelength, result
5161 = 3.01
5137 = 3.28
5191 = 3.01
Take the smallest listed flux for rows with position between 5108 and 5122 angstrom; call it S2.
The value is 2.68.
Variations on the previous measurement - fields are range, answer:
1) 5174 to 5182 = 3.09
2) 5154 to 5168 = 2.85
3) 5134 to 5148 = 2.88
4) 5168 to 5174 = 3.1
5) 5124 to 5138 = 3.21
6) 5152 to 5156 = 3.56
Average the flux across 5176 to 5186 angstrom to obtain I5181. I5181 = 3.04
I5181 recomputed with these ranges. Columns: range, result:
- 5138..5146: 3.33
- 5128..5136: 3.32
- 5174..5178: 3.21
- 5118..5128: 3.22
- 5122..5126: 3.25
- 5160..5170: 2.95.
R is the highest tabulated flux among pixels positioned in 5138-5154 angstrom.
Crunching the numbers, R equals 3.56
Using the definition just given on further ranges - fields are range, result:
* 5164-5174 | 3.46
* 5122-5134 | 3.38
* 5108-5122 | 3.42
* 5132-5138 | 3.37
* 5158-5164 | 3.11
